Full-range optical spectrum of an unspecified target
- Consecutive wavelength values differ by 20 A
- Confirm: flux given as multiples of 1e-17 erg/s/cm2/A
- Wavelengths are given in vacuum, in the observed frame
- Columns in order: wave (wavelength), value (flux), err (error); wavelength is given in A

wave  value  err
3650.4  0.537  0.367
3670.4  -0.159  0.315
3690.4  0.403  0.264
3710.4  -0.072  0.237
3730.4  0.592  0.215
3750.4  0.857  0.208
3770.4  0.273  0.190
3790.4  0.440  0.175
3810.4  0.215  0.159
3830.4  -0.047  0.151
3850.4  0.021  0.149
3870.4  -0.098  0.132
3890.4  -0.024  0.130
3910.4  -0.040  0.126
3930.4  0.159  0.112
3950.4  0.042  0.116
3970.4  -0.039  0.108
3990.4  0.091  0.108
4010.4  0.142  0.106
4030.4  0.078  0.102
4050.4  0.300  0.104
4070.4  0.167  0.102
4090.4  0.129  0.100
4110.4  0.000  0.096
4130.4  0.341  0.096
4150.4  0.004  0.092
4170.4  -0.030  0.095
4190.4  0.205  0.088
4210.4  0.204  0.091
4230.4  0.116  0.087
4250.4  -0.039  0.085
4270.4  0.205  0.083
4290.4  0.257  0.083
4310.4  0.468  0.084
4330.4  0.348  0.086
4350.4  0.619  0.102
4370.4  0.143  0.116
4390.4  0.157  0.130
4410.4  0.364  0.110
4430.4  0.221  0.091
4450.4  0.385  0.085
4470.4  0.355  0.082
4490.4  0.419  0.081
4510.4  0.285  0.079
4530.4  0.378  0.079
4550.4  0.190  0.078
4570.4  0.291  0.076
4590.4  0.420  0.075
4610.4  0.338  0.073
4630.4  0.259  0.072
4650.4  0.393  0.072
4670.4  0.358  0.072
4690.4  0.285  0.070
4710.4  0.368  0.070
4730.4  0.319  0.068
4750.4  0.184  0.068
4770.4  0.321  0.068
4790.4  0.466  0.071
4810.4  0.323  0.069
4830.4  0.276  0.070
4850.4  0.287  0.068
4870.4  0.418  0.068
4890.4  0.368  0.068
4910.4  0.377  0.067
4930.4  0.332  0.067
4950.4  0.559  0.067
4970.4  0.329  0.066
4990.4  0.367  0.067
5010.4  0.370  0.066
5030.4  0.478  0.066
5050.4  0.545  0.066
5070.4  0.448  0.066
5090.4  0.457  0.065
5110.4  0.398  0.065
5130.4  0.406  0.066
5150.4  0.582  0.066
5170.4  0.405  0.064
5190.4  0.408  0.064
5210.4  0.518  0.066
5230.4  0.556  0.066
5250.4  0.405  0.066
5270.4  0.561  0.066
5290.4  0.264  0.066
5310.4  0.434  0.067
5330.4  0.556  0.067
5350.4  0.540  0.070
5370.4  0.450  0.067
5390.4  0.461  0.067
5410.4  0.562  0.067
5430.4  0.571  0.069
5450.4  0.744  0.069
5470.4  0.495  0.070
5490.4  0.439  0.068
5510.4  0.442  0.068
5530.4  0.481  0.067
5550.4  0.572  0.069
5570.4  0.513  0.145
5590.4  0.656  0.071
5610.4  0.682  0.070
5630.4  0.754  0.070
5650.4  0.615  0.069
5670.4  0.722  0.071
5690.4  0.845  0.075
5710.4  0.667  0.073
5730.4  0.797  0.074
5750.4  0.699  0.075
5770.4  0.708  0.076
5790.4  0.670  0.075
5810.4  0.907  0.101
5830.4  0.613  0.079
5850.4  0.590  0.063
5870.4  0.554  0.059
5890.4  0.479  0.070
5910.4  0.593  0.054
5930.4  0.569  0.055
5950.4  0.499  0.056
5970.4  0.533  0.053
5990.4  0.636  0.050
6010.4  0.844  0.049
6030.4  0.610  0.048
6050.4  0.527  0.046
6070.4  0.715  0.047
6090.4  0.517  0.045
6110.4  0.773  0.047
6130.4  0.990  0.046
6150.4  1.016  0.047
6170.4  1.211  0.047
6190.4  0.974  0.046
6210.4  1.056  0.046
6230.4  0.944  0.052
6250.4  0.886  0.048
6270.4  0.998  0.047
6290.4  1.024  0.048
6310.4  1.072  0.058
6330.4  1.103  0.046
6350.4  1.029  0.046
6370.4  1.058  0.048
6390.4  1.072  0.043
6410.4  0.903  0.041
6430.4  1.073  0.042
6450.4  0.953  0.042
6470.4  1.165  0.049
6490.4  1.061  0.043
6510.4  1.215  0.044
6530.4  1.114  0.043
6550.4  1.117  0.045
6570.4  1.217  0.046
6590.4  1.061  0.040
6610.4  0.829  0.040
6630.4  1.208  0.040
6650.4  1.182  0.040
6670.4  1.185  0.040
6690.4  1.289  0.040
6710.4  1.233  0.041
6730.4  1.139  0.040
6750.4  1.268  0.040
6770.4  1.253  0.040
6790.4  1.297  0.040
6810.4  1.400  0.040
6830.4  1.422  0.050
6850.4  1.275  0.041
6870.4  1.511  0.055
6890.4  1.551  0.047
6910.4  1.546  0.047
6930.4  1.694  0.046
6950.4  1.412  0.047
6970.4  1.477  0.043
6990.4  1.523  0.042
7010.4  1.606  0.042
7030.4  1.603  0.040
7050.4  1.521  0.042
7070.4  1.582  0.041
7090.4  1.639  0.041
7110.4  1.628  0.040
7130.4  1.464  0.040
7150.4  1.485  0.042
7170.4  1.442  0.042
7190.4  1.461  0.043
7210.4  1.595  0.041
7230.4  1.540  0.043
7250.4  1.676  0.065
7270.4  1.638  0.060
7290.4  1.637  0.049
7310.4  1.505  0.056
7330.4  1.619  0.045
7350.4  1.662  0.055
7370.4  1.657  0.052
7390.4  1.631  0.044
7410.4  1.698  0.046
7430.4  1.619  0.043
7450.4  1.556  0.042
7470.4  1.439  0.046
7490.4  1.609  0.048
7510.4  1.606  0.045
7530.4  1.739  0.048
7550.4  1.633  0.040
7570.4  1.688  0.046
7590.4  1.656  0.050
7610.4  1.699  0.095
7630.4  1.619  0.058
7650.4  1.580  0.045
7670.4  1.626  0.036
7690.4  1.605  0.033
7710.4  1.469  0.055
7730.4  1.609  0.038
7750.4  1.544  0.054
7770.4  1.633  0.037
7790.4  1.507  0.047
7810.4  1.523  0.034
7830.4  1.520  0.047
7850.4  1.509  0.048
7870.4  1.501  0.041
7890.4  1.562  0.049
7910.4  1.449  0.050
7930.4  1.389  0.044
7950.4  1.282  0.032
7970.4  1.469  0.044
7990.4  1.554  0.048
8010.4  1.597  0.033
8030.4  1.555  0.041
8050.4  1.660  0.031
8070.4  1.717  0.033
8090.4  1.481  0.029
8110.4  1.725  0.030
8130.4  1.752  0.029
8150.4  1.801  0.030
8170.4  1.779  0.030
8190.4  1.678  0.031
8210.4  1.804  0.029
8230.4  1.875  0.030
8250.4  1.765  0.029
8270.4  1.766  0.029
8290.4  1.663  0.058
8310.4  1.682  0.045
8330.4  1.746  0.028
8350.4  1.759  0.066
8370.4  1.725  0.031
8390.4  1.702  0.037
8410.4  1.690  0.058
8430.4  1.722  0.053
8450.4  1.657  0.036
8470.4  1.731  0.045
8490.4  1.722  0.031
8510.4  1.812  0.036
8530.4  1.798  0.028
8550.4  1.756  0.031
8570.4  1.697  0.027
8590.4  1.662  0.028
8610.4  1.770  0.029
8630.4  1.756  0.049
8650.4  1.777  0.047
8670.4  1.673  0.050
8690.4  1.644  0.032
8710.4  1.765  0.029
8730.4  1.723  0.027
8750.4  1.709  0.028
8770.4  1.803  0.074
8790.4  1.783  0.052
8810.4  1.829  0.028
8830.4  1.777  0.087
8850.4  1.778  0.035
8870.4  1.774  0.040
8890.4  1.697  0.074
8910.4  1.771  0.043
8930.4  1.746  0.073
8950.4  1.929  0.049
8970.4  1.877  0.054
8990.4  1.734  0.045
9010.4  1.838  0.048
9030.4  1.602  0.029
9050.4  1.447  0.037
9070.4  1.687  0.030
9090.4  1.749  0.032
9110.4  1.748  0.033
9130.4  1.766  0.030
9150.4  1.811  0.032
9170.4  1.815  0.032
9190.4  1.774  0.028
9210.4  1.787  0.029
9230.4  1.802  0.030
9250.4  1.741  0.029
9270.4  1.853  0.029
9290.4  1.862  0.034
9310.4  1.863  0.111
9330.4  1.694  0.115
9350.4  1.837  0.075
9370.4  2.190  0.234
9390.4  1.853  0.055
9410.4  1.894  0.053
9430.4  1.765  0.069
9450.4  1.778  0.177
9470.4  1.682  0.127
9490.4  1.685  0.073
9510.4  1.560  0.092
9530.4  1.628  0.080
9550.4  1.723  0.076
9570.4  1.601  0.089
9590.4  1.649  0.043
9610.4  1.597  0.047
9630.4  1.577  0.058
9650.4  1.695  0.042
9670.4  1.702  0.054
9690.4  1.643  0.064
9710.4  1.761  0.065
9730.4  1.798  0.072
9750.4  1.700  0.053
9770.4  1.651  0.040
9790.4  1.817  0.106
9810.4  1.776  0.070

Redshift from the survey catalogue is 0.54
